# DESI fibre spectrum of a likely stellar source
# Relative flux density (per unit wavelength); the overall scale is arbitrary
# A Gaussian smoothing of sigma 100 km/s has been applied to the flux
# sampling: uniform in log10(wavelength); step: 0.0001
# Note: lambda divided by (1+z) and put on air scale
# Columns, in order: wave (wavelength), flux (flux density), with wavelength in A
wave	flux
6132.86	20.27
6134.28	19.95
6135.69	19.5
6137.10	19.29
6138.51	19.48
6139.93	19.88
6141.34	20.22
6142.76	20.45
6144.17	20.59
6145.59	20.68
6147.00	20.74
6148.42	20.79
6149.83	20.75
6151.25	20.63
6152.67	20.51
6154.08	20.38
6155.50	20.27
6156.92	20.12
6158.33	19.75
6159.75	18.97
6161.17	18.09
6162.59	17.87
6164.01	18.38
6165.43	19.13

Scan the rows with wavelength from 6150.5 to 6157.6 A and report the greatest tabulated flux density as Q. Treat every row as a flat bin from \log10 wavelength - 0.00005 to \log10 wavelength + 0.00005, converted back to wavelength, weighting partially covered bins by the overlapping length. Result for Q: 20.63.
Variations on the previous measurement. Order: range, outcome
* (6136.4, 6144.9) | 20.59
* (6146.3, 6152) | 20.79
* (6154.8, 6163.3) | 20.27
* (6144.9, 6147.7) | 20.74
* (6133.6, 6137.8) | 19.95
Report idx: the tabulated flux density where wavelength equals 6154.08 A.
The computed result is 20.38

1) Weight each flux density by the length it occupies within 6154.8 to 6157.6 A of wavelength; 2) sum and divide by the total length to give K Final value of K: 20.2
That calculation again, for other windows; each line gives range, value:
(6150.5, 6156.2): 20.4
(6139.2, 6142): 20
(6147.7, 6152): 20.7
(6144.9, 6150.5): 20.8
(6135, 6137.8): 19.4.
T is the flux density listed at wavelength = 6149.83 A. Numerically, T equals 20.75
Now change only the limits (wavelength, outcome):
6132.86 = 20.27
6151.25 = 20.63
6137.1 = 19.29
